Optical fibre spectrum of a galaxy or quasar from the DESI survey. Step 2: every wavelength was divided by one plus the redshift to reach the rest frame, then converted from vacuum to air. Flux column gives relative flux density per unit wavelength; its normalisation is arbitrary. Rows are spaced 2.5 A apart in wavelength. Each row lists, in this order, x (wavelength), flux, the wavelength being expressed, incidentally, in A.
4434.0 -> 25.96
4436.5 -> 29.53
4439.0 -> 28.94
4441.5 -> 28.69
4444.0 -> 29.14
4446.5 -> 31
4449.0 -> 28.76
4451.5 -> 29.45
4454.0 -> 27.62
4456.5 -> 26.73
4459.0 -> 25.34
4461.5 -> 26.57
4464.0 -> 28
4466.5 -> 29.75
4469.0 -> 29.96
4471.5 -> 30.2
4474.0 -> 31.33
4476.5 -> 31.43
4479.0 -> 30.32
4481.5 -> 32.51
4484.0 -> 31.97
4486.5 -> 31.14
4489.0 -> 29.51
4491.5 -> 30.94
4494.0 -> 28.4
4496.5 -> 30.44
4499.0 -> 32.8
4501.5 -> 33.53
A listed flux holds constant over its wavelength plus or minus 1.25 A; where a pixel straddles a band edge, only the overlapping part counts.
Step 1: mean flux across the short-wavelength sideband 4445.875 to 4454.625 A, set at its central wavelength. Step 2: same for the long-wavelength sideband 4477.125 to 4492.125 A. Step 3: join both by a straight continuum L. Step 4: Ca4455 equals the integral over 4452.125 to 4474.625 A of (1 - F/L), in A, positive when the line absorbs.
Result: 1.20 A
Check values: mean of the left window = 29.2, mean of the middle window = 28.3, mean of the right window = 31.1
